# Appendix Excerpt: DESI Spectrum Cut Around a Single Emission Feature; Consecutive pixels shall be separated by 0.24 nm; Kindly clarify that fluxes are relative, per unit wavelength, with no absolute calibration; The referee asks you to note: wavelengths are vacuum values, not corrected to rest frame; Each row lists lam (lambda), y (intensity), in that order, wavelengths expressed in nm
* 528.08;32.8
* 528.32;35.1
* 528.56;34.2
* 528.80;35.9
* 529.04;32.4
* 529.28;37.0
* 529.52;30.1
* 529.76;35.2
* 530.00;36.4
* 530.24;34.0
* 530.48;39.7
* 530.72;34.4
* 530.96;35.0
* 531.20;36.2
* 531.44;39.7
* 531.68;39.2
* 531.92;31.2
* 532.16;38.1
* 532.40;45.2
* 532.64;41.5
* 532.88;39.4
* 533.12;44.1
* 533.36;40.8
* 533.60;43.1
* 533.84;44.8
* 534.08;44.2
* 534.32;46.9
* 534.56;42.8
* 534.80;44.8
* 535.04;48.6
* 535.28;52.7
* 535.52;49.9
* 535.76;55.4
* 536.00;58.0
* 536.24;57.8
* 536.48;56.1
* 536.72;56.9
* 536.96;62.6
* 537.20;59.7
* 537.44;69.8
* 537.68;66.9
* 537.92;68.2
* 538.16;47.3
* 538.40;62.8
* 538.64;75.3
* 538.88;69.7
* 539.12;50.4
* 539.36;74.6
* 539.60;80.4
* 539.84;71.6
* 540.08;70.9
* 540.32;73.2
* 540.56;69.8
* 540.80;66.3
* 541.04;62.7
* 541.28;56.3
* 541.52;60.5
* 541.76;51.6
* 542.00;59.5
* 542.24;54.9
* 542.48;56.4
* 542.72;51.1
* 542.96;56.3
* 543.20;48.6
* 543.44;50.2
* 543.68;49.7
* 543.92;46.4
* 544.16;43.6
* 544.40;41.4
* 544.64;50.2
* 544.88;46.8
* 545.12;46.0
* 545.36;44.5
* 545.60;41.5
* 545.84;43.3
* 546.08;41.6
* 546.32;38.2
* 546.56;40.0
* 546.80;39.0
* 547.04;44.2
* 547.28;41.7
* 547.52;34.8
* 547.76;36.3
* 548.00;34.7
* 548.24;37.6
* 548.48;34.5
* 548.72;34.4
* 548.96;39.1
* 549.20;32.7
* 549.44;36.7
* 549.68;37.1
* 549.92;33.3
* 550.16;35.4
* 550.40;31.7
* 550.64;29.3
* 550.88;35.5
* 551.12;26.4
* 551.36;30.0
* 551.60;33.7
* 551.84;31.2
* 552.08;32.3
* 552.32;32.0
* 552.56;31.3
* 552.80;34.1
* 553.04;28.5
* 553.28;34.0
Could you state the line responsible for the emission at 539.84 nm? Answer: C IV 1549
